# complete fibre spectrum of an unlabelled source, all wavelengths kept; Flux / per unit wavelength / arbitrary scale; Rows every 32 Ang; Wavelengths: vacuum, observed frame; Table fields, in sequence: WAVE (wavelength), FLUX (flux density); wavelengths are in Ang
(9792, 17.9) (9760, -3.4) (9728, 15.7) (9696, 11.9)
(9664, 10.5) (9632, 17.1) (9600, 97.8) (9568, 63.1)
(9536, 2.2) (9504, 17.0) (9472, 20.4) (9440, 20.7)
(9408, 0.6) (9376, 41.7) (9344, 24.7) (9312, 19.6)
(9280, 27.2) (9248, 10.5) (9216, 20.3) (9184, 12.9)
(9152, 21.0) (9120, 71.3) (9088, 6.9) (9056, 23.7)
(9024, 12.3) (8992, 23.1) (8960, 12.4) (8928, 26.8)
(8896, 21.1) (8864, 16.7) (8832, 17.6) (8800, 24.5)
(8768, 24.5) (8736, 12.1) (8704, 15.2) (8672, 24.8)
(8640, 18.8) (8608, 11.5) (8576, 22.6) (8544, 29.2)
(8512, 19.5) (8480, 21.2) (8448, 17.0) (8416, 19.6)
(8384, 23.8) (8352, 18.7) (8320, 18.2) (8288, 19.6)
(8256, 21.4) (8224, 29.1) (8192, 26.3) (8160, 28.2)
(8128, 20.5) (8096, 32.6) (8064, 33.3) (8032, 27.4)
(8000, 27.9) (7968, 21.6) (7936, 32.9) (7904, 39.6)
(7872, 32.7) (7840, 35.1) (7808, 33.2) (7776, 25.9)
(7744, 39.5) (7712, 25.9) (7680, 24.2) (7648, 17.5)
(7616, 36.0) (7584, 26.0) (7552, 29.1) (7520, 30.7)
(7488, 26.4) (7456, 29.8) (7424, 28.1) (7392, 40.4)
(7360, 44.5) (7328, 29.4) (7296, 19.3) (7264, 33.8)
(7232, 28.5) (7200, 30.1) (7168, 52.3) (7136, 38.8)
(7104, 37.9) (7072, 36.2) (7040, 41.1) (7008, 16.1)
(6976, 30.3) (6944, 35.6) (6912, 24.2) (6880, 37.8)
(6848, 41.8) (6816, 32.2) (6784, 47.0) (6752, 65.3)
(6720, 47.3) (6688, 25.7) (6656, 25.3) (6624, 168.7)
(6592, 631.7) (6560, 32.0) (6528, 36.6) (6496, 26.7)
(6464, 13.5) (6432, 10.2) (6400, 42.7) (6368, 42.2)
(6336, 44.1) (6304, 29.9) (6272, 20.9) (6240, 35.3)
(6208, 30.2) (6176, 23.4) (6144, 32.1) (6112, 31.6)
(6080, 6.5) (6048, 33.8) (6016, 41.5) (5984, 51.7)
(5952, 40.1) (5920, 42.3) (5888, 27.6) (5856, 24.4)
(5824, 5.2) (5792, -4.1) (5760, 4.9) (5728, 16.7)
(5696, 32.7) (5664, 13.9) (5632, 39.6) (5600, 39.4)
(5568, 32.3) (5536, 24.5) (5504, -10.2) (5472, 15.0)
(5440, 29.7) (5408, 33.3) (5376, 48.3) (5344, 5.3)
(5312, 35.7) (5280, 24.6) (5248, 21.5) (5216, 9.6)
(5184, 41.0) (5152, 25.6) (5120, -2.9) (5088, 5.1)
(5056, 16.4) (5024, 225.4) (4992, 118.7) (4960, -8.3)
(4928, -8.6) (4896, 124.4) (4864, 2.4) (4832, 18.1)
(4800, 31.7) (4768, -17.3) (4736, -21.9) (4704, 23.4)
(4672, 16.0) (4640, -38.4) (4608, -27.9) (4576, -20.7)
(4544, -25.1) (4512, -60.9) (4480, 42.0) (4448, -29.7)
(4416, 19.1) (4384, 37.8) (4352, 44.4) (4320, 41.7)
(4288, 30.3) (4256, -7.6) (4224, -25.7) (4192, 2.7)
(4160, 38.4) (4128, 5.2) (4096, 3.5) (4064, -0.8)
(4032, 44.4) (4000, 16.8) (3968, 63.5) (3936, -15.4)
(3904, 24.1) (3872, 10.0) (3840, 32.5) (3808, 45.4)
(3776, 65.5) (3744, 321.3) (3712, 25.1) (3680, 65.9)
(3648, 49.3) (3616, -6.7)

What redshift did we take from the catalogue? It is 0.005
